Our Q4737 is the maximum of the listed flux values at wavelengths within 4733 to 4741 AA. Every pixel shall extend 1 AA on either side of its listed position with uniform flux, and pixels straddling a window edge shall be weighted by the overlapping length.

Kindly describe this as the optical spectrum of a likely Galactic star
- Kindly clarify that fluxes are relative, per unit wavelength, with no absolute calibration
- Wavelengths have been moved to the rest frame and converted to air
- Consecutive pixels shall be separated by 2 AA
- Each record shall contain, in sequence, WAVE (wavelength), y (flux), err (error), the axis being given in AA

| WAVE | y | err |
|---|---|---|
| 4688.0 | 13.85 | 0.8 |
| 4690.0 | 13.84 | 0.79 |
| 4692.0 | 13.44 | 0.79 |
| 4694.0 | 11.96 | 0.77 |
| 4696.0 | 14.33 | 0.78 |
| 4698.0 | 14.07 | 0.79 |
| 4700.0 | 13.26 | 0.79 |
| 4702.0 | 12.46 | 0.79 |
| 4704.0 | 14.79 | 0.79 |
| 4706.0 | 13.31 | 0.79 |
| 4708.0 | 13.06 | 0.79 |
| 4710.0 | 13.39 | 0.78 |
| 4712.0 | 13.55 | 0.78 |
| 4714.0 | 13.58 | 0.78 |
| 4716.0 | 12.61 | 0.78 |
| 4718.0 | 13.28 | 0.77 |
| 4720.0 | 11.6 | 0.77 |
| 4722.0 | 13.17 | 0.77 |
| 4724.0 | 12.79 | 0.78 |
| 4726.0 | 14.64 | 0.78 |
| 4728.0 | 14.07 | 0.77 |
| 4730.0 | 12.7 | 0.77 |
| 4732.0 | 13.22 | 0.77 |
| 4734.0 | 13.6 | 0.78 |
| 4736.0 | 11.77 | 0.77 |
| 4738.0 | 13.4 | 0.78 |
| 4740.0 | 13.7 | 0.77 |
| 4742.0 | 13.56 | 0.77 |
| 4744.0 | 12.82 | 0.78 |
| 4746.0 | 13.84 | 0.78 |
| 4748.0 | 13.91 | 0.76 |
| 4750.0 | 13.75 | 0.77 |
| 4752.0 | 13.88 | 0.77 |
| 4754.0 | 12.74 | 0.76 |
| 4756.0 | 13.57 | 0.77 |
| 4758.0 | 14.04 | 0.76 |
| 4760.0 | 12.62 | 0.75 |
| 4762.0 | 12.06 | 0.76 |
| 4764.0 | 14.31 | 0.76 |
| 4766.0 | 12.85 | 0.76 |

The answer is 13.7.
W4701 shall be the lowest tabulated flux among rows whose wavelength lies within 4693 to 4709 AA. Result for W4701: 11.96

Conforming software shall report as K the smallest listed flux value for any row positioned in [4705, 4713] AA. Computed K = 13.06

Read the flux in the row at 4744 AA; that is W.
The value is 12.82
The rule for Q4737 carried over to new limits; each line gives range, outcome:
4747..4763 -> 14.04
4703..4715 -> 14.79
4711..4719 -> 13.58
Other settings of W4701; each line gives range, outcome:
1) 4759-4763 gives 12.06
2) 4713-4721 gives 11.6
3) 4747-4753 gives 13.75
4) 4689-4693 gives 13.44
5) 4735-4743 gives 11.77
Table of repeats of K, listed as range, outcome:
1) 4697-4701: 13.26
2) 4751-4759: 12.74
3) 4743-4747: 12.82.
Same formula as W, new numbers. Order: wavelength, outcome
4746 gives 13.84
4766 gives 12.85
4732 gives 13.22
